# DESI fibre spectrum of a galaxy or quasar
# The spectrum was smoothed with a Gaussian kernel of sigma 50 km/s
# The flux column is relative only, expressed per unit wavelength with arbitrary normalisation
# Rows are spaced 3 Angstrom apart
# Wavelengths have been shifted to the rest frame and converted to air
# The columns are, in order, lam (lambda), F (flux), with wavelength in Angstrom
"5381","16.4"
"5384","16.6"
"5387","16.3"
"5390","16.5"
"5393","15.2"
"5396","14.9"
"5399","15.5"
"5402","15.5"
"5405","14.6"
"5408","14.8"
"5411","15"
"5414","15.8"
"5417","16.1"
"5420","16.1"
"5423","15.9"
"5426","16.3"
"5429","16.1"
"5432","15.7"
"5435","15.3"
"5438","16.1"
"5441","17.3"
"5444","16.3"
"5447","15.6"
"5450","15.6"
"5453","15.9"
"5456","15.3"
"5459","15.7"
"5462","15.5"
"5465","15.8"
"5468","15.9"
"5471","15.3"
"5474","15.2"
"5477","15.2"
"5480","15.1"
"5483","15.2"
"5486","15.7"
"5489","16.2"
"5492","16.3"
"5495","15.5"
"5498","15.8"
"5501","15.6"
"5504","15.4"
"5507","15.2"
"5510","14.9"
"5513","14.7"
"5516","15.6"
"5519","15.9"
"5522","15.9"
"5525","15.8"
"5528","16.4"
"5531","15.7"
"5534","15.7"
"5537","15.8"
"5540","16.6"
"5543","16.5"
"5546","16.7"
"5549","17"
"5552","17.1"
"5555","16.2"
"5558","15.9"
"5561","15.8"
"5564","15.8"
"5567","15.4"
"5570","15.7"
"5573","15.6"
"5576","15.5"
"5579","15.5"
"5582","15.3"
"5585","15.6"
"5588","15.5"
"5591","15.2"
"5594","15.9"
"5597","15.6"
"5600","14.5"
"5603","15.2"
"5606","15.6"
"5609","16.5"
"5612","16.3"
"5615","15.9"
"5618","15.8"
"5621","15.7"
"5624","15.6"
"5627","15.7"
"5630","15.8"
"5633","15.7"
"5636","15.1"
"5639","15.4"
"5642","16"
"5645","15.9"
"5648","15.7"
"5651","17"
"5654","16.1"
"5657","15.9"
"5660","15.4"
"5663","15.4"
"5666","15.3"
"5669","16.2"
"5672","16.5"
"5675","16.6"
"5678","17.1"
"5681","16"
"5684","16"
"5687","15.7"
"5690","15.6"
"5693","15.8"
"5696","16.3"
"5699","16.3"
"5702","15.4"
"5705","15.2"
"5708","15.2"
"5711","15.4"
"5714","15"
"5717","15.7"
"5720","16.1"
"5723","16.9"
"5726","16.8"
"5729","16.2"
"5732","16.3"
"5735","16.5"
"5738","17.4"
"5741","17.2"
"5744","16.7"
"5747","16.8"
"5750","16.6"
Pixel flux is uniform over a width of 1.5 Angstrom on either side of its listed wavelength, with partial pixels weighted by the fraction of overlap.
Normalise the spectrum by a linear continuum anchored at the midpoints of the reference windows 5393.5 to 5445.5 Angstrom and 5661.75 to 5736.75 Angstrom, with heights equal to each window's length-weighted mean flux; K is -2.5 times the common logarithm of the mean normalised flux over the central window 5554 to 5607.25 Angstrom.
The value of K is 0.02 mag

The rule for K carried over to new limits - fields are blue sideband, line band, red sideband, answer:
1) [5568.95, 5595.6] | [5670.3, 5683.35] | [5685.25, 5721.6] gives -0.060 mag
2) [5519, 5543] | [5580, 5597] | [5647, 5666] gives 0.030 mag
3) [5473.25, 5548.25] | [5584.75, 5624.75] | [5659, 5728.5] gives 0.013 mag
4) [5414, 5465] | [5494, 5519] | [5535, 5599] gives 0.038 mag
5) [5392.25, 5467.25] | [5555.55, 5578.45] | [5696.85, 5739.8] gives 0.011 mag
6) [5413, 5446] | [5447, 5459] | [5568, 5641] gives 0.028 mag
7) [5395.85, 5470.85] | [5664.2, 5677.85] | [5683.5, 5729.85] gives -0.027 mag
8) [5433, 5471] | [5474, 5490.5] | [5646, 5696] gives 0.028 mag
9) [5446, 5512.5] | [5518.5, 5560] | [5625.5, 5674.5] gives -0.041 mag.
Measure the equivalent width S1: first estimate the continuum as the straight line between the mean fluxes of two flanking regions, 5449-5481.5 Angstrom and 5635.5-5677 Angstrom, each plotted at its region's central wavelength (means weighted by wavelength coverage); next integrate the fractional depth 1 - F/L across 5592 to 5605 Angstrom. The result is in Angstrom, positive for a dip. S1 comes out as 0.4 Angstrom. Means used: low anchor 15.5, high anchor 15.9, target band 15.3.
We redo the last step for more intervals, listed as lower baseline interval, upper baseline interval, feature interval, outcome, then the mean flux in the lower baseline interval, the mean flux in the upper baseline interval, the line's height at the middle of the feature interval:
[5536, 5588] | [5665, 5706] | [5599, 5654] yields 0.82 Angstrom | 16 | 16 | 16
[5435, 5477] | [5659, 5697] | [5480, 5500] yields 0.10 Angstrom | 15.8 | 16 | 15.8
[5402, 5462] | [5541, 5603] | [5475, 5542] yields 0.56 Angstrom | 15.8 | 15.8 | 15.8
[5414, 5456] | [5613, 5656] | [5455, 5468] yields 0.28 Angstrom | 16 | 15.8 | 16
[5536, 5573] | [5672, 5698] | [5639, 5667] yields 0.57 Angstrom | 16.2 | 16.2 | 16.2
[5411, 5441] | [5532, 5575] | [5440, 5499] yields 1.12 Angstrom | 16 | 16.1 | 16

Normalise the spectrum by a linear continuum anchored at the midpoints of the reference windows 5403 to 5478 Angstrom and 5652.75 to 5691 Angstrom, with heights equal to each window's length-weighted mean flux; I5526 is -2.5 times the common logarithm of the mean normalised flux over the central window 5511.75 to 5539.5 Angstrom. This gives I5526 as 0.00 mag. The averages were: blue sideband 15.7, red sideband 16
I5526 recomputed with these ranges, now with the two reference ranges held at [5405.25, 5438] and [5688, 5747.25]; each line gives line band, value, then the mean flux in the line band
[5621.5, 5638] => 0.03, 15.6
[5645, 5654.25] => -0.01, 16.2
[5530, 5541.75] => -0.01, 16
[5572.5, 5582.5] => 0.03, 15.5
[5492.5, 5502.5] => 0.01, 15.7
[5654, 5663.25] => 0.02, 15.7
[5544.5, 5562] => -0.04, 16.5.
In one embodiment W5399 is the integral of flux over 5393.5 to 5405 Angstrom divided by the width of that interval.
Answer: 15.2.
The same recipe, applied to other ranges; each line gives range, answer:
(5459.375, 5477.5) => 15.5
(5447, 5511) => 15.5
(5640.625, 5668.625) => 15.9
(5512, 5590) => 15.9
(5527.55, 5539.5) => 15.9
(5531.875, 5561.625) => 16.3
